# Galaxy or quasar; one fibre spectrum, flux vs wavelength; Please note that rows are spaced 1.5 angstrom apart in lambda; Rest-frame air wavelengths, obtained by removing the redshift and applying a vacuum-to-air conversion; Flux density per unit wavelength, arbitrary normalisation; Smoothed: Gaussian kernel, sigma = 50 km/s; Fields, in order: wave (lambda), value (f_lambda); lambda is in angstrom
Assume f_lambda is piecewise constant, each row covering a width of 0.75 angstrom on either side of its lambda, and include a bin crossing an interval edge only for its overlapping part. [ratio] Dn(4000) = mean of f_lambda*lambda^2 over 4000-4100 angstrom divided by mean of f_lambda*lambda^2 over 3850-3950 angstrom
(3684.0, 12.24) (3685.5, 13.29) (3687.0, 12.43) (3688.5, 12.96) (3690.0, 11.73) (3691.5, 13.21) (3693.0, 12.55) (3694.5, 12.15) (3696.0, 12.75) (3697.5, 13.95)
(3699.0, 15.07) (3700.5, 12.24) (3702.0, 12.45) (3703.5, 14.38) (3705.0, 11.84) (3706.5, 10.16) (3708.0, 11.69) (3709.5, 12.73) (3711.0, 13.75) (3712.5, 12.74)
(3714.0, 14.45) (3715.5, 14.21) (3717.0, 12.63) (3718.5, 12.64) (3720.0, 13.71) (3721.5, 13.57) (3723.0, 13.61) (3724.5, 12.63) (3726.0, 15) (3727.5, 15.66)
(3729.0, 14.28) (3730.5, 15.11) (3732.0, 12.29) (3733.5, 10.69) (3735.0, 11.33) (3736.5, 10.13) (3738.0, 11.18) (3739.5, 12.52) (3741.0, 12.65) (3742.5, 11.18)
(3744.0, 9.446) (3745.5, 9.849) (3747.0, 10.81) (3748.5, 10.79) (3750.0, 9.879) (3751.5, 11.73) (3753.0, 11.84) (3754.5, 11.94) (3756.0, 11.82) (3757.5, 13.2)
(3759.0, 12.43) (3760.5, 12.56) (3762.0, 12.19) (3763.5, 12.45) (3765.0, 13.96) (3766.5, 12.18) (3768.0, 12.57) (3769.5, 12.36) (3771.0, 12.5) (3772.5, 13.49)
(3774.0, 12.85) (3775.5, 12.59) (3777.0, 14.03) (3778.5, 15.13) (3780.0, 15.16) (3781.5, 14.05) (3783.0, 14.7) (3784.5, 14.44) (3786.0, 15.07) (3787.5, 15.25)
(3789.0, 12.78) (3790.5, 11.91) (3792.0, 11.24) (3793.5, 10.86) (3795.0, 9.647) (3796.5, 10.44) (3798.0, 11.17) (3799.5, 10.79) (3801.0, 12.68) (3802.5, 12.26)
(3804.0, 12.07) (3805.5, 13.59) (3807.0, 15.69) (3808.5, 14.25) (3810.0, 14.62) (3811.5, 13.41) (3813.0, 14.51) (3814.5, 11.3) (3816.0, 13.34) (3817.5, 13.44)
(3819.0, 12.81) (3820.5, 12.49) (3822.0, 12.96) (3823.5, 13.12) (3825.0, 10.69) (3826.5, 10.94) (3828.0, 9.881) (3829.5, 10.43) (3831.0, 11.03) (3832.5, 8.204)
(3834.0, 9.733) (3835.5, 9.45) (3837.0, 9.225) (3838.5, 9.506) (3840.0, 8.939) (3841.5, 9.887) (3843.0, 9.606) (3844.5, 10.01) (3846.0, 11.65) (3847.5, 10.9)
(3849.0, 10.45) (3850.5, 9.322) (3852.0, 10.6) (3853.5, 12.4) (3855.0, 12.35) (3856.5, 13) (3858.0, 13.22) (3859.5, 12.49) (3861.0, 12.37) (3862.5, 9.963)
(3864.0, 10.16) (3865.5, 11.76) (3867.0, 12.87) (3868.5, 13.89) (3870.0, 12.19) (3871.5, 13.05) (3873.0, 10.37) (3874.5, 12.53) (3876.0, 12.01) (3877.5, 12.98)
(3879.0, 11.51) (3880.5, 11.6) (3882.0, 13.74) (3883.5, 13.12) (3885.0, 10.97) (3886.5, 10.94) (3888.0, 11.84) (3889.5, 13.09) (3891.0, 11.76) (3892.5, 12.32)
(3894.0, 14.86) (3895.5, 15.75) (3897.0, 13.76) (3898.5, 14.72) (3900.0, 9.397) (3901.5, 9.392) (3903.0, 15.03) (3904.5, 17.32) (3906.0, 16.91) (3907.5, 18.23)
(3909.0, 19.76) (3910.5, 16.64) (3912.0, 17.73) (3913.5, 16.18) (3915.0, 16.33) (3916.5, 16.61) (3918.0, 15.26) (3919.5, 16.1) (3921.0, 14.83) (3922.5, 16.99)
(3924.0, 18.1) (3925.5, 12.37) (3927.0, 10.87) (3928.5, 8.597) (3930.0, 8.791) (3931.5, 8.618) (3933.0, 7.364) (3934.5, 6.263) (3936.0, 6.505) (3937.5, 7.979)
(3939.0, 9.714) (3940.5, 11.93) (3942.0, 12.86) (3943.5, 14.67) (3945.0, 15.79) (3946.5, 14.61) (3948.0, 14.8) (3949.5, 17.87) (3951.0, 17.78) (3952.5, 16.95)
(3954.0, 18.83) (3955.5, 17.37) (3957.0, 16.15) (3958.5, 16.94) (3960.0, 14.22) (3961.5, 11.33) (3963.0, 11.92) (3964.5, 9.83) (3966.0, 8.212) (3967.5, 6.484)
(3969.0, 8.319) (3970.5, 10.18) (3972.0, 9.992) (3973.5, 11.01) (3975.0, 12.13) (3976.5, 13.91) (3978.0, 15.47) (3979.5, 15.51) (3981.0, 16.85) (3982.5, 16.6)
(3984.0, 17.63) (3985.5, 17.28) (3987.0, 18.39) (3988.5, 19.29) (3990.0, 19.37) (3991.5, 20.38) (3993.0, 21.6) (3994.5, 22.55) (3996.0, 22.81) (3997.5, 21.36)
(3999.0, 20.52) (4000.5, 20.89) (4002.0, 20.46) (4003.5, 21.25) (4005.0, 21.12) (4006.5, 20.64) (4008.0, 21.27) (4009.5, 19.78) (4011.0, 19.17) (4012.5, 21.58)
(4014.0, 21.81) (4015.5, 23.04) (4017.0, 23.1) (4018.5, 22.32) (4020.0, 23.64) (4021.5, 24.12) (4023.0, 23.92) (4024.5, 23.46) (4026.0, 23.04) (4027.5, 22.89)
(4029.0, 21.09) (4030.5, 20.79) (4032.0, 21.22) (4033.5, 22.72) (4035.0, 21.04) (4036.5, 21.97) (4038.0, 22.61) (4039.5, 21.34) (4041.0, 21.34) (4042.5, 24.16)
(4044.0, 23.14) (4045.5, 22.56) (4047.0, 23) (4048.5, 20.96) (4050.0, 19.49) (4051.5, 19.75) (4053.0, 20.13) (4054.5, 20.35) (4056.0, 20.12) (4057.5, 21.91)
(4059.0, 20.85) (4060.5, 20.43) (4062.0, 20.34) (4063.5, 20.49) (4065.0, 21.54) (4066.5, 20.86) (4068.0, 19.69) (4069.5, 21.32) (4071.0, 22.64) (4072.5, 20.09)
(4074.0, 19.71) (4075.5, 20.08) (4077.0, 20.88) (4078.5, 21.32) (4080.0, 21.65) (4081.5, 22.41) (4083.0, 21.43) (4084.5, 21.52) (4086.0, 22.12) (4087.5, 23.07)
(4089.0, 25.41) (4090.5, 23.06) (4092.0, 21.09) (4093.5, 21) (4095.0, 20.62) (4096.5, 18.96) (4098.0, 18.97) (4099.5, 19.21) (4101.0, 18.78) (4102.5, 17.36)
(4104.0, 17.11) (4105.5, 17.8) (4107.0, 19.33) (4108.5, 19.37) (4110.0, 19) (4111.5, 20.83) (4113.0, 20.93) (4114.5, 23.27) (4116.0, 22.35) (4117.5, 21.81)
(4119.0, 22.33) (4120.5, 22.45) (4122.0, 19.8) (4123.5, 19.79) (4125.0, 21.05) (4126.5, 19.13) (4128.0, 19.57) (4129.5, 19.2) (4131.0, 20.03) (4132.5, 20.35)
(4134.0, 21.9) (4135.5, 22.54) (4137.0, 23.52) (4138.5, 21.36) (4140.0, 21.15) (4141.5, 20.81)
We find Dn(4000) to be 1.8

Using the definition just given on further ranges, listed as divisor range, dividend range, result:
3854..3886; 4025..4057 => 1.93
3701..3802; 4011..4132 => 1.98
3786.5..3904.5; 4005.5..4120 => 1.98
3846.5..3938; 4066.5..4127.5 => 1.80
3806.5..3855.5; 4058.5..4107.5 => 2.06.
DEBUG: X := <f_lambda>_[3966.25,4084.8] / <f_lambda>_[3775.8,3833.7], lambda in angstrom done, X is 1.58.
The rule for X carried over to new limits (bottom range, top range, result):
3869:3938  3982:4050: 1.63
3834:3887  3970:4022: 1.68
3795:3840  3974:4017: 1.65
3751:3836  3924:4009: 1.19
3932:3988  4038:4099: 1.61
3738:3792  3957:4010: 1.30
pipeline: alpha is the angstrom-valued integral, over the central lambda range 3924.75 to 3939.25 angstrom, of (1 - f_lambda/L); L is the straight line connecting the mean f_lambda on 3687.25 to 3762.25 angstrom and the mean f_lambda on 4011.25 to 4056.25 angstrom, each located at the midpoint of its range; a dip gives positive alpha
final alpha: 7.8 angstrom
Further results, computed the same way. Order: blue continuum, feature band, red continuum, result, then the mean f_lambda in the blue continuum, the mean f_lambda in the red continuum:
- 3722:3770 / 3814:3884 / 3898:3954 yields 9.13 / 12.2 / 13.8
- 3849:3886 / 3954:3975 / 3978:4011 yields 6.86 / 12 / 19.7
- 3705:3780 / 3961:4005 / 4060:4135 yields 5.09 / 12.5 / 20.7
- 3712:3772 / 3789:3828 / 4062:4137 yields 4.48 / 12.4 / 20.7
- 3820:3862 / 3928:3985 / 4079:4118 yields 9.89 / 10.9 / 20.7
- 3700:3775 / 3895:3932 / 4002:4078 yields 6.44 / 12.4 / 21.5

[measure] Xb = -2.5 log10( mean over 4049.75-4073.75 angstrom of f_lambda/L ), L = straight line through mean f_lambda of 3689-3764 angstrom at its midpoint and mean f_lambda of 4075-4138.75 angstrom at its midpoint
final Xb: -0.045 mag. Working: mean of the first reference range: 12.5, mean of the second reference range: 20.8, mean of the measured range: 20.6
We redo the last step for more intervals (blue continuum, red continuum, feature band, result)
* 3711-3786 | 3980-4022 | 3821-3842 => 0.43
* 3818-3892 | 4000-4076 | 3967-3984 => 0.38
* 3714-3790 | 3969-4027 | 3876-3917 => 0.18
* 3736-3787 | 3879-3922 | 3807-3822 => -0.02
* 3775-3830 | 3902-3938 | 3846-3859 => 0.15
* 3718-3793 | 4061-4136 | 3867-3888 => 0.26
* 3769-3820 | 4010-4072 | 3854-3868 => 0.26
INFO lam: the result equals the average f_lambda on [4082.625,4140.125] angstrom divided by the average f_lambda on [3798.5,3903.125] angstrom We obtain 1.7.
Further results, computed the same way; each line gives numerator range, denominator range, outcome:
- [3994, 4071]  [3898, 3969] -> 1.59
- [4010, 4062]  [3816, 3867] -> 1.97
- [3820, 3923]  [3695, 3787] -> 0.99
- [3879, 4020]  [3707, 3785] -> 1.21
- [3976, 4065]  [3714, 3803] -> 1.66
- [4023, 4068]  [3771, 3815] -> 1.64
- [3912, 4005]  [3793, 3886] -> 1.27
